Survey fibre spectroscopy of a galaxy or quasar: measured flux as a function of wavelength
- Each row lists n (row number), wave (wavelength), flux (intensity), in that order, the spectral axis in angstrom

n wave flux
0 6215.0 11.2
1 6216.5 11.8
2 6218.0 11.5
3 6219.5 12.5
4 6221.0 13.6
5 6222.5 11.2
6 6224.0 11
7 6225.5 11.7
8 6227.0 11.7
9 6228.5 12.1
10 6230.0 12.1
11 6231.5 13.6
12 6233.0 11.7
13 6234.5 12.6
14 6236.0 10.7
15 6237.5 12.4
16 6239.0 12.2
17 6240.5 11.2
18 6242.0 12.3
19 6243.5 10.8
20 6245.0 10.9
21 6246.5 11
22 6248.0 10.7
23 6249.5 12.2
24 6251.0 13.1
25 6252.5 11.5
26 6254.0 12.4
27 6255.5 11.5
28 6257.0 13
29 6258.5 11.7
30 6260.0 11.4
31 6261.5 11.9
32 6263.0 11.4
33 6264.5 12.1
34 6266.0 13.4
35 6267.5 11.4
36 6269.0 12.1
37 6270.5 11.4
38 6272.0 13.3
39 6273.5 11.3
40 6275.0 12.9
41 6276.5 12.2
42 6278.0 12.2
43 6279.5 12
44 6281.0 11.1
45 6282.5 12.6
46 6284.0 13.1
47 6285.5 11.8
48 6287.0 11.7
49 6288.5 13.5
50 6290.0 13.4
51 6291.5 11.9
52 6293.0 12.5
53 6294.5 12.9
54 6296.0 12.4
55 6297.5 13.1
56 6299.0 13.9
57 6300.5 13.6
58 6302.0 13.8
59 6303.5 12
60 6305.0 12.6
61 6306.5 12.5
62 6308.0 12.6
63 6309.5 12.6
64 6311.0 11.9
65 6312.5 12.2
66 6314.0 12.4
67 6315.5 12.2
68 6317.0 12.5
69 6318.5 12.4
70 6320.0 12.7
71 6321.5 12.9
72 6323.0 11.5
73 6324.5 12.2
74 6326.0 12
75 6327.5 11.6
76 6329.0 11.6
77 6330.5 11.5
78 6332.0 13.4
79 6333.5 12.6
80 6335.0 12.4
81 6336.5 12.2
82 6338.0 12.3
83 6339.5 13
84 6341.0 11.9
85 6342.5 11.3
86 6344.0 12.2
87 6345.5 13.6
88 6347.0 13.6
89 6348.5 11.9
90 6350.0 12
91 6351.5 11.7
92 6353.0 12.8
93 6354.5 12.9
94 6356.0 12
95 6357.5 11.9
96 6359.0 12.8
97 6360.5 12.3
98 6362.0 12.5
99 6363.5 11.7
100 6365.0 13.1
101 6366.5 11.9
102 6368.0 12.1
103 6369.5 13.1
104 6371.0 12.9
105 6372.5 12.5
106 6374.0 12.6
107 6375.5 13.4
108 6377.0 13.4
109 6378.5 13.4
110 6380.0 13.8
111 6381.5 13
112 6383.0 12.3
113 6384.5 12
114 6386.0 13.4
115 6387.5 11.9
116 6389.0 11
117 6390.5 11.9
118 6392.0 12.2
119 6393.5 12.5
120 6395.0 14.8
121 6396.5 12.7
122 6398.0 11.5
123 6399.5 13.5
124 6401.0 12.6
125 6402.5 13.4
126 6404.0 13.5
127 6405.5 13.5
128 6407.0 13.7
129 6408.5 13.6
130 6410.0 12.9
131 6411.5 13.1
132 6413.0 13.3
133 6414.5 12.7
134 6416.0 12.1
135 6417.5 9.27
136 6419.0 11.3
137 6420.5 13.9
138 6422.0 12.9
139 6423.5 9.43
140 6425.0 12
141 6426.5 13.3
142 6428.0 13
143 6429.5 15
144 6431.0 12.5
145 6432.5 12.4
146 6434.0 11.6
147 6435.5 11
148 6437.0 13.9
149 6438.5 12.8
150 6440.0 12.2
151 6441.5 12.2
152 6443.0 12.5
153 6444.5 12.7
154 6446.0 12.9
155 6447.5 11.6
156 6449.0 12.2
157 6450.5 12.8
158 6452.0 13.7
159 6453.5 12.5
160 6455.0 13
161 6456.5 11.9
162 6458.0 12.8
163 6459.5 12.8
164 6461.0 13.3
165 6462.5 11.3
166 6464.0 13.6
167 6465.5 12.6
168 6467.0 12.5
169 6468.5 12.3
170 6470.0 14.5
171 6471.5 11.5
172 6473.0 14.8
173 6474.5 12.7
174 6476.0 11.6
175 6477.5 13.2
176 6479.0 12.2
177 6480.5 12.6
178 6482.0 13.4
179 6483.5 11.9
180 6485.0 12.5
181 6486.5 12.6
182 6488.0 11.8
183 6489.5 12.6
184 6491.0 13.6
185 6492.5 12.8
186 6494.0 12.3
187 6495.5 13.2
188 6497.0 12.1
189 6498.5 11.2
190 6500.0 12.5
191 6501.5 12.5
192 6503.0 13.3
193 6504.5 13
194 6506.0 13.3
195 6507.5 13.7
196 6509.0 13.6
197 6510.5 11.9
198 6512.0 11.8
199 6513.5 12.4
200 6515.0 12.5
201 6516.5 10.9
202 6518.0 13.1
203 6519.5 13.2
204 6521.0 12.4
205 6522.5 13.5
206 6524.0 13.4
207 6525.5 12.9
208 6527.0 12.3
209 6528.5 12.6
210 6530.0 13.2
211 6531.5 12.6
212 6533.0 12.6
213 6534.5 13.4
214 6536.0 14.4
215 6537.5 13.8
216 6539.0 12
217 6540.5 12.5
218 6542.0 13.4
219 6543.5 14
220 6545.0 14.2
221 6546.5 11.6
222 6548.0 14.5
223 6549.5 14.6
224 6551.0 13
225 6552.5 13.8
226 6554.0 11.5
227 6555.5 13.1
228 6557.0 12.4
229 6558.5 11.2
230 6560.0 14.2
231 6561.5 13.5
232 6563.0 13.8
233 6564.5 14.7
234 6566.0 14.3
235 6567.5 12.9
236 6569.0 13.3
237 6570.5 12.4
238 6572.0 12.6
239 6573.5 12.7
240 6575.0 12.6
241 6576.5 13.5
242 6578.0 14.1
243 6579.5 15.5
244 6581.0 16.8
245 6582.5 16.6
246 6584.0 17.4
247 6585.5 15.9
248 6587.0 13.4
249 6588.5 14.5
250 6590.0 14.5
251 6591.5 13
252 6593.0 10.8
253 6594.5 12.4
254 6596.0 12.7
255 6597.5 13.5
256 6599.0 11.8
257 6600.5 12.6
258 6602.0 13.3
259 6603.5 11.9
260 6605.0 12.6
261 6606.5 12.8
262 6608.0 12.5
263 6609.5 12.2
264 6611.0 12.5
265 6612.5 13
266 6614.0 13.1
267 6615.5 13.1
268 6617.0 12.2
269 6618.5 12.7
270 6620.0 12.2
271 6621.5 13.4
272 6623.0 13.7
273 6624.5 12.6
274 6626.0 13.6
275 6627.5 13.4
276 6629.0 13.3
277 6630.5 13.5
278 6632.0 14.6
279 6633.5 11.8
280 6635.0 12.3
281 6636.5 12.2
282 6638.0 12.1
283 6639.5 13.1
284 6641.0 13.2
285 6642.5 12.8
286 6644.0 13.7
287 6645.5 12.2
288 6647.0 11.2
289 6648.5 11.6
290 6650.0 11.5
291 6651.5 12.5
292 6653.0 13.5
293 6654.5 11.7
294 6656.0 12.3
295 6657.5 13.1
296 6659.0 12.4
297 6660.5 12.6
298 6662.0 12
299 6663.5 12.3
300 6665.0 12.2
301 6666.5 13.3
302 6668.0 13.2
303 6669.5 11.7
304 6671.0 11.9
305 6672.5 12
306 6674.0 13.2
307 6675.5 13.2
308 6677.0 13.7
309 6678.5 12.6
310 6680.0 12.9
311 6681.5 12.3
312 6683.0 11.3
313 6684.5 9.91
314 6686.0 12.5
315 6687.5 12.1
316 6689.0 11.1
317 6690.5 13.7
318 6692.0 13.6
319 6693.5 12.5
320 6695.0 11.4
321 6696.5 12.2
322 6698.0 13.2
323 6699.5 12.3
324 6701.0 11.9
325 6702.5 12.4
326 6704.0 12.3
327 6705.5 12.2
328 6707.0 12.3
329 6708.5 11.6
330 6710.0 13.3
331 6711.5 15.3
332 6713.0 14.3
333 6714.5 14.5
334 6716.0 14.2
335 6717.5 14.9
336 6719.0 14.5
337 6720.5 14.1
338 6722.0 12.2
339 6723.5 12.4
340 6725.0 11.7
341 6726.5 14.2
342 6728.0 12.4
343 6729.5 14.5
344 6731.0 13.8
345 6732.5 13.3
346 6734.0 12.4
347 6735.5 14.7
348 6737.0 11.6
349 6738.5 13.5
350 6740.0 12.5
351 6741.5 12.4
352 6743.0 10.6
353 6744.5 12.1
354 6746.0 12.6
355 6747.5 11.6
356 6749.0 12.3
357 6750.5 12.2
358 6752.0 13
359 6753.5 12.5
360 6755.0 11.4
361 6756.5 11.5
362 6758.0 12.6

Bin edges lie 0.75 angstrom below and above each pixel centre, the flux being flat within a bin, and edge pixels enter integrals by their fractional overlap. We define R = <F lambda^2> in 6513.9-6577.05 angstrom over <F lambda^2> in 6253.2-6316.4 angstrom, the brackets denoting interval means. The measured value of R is 1.15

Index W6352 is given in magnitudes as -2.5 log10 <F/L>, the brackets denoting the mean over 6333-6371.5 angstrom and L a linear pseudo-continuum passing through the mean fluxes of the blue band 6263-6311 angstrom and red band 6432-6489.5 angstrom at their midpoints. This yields 0.01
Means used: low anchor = 12.5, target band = 12.4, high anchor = 12.6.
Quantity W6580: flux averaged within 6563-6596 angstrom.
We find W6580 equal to 14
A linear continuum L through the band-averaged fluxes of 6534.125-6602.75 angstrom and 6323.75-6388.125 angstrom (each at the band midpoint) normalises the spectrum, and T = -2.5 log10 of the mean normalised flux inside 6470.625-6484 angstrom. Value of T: 0.03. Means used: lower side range 12.5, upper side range 13.5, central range 12.7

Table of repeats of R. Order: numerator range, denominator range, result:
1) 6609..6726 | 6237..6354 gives 1.16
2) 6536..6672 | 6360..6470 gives 1.10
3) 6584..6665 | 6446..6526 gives 1.05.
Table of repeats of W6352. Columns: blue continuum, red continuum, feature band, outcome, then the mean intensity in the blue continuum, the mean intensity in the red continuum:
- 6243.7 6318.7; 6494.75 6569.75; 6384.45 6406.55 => -0.01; 12.3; 13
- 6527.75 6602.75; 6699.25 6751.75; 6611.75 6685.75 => 0.05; 13.5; 13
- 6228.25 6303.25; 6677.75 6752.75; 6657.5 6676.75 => 0.01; 12.2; 12.7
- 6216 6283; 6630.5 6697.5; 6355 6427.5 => -0.04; 11.9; 12.5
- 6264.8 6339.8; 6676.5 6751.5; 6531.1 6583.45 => -0.07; 12.4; 12.8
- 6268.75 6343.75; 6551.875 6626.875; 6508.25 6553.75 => 0.01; 12.4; 13.3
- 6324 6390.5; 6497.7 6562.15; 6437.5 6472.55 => 0.01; 12.4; 12.9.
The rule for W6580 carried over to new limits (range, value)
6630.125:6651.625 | 12.5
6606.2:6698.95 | 12.6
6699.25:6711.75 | 12.5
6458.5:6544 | 12.8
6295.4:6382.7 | 12.5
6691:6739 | 13.1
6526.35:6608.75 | 13.4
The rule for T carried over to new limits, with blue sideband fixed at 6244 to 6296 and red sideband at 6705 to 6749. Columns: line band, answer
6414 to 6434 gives 0.02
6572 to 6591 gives -0.15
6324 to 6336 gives 0.01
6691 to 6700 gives 0.04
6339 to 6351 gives -0.01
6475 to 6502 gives 0.01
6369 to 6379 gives -0.06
